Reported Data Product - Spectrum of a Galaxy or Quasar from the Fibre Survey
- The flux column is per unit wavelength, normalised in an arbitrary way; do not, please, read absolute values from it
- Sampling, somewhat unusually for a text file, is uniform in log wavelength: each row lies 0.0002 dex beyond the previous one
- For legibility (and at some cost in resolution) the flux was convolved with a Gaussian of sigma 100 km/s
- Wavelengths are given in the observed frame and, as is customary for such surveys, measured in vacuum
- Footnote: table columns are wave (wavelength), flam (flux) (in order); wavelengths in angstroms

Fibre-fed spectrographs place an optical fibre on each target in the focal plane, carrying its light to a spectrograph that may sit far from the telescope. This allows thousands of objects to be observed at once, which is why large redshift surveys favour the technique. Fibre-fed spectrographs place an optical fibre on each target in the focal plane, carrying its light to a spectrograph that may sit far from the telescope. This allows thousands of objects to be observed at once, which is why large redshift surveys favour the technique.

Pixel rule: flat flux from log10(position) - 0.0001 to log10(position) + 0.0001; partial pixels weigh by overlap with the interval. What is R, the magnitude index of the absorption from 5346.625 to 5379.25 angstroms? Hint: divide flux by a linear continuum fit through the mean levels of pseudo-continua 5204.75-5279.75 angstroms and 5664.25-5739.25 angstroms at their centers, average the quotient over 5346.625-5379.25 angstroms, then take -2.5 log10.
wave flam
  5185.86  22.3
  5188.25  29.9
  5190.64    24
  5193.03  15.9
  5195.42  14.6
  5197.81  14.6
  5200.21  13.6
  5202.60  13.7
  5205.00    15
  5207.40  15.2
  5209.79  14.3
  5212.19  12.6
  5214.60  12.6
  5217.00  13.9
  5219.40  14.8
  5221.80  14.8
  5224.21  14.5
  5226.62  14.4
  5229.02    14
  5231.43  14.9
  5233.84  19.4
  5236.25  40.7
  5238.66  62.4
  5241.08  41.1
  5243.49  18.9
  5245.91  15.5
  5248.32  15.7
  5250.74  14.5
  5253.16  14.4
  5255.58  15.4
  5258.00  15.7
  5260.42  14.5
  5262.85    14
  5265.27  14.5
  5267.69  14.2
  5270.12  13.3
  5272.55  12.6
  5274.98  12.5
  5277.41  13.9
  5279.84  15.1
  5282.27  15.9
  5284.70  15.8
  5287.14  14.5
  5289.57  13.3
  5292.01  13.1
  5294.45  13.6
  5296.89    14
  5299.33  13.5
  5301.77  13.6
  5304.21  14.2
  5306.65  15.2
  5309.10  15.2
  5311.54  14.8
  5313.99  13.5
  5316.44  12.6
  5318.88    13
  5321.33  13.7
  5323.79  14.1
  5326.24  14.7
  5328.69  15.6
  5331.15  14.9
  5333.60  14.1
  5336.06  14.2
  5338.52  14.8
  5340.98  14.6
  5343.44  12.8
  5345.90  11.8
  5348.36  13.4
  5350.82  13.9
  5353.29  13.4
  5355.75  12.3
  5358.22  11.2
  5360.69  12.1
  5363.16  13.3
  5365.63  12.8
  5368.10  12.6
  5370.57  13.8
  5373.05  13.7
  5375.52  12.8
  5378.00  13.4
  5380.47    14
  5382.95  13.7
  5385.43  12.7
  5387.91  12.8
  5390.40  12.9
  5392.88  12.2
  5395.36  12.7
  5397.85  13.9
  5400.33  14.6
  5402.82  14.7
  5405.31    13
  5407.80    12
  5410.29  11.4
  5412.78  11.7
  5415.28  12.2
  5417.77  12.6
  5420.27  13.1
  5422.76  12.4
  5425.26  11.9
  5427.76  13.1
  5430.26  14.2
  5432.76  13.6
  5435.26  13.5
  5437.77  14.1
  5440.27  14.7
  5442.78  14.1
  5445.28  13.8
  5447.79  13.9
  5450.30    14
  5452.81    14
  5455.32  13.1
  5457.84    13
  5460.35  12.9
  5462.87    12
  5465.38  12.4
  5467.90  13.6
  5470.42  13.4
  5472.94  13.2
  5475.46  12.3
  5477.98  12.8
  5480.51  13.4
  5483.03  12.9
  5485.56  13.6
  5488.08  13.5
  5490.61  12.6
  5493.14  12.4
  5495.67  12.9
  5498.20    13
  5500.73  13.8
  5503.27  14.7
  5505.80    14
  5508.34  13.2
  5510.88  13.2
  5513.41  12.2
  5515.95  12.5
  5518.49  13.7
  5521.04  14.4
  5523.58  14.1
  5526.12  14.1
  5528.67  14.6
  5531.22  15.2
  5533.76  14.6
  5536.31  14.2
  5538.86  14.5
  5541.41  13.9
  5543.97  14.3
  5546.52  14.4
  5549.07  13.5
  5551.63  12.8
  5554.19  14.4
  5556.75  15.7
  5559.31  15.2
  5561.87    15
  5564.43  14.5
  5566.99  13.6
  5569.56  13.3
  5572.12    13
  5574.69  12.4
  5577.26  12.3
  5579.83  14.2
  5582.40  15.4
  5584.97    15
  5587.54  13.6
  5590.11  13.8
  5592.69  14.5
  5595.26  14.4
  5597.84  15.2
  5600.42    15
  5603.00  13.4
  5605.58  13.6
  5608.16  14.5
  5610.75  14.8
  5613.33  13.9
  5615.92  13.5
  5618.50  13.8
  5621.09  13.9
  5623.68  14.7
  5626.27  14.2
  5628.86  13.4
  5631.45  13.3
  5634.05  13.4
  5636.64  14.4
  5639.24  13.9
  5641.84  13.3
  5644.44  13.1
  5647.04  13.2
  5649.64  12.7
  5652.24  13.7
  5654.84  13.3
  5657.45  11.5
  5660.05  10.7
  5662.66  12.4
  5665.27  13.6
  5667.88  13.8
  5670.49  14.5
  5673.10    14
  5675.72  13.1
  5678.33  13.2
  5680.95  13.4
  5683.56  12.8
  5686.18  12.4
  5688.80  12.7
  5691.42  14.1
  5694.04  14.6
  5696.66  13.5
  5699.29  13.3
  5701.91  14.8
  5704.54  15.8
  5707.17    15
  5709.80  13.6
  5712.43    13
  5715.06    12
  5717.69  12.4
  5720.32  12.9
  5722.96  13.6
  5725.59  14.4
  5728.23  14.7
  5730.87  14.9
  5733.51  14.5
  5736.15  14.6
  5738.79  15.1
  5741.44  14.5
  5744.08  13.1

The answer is 0.28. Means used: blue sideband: 17.9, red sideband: 13.8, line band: 13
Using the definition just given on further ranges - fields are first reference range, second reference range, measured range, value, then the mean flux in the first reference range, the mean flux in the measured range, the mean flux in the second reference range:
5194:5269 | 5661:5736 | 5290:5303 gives 0.273 mag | 18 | 13.5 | 13.7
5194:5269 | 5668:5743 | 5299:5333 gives 0.212 mag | 18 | 14.2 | 13.8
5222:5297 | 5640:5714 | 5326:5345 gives 0.188 mag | 17.9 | 14.4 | 13.4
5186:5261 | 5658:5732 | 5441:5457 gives 0.184 mag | 19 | 13.8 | 13.5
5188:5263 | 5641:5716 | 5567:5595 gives 0.056 mag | 18.7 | 13.8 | 13.4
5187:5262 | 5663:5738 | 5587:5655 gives 0.055 mag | 18.9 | 13.9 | 13.8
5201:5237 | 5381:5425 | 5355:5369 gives 0.098 mag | 16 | 12.4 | 12.9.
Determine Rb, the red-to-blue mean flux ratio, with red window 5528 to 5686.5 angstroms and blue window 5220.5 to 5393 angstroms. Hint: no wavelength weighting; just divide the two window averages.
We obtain 0.89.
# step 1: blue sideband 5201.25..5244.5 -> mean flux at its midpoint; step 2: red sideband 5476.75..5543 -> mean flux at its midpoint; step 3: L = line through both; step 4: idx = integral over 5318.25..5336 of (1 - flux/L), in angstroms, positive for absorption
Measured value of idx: 3.6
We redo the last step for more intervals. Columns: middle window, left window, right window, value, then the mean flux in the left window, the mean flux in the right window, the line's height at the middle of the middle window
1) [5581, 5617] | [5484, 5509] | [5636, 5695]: -2.9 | 13.4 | 13.2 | 13.3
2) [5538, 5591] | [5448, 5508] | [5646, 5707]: -3.0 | 13.2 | 13.4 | 13.3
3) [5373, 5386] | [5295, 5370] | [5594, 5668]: 0.3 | 13.7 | 13.6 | 13.7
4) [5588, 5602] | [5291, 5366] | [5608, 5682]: -1.0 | 13.7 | 13.5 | 13.5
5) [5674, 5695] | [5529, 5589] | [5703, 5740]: 1.2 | 14.1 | 14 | 14.1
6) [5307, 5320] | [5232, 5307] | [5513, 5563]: 2.5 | 17.9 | 14.2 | 17.3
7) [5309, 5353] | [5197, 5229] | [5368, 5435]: -1.6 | 14.1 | 13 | 13.5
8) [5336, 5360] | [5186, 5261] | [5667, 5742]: 6.1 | 19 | 13.8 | 17.6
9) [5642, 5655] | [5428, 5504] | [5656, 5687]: -0.2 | 13.4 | 13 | 13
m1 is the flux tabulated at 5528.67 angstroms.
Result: 14.6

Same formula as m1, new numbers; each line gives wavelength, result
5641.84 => 13.3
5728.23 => 14.7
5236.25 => 40.7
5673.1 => 14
